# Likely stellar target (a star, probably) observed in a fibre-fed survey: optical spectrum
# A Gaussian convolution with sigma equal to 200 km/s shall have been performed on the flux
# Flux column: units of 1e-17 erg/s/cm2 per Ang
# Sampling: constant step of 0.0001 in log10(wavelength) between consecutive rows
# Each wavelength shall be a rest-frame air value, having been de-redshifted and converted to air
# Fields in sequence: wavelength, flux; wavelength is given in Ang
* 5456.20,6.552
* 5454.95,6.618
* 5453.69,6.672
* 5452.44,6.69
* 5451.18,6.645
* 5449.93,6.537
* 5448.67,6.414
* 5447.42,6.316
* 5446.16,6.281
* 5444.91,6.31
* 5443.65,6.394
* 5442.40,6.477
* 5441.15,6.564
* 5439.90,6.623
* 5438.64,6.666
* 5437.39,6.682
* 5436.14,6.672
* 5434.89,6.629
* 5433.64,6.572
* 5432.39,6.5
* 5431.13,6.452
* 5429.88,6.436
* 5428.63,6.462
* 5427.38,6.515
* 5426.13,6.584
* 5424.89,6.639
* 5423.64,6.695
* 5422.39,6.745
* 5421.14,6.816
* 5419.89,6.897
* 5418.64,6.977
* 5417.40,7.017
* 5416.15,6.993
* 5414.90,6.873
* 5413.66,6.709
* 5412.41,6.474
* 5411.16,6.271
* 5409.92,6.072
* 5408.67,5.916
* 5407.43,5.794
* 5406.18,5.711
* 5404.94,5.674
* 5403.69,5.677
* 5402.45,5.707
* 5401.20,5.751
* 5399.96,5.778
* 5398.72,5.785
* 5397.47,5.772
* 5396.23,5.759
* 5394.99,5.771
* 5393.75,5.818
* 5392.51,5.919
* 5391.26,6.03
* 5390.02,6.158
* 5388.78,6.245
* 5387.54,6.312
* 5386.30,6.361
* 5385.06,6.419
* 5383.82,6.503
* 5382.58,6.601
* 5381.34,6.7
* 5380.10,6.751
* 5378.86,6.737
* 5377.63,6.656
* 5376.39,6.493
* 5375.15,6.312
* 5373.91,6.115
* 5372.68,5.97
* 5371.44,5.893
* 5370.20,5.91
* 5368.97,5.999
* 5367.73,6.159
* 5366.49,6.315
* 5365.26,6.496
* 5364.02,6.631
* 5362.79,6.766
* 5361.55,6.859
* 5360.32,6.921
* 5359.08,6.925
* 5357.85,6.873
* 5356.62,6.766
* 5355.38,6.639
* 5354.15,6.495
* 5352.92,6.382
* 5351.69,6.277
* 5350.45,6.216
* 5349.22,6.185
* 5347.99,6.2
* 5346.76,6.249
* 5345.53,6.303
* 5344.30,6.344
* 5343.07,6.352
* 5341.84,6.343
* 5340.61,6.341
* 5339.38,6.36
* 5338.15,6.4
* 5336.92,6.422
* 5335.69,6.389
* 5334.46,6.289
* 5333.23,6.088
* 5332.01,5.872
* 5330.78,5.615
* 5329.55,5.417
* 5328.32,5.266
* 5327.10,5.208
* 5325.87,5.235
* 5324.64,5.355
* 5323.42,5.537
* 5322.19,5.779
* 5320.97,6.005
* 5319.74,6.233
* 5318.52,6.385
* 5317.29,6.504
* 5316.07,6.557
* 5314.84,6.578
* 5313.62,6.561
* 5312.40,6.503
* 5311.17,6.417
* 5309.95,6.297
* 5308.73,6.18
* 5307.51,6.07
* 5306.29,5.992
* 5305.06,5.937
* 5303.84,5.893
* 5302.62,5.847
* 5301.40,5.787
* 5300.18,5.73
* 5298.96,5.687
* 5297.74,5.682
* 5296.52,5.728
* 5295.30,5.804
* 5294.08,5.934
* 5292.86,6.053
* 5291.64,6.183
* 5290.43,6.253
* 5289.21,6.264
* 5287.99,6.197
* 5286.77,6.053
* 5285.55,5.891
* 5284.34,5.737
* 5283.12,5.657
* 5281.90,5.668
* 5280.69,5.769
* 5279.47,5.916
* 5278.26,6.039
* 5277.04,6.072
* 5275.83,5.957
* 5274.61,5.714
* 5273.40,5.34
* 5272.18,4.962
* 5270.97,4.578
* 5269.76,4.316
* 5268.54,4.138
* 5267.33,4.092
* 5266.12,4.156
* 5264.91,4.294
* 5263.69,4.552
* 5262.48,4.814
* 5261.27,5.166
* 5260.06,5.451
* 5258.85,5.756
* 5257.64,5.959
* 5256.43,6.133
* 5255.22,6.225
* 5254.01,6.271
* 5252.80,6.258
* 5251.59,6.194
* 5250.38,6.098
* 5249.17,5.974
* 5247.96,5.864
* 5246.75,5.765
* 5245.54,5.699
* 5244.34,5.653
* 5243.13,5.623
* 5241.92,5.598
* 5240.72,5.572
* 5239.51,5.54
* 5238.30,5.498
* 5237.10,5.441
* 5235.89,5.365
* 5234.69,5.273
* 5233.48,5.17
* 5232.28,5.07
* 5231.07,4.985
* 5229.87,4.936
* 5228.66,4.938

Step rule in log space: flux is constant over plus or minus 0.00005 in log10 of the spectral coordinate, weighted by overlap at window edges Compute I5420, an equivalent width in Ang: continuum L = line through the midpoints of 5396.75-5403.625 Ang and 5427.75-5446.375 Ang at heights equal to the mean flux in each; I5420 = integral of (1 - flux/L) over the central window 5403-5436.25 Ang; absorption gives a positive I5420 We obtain -1.7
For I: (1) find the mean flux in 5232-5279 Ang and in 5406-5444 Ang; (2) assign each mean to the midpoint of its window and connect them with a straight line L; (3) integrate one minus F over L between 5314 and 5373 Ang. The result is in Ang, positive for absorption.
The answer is -1.99 Ang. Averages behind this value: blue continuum 5.43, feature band 6.22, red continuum 6.55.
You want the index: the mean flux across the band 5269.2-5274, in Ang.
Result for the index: 4.8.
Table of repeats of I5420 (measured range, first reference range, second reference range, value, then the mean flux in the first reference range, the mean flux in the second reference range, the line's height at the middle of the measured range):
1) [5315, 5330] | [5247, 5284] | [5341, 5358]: 0.7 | 5.45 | 6.39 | 6.09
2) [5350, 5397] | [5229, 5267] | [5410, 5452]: -1.0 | 5.48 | 6.59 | 6.24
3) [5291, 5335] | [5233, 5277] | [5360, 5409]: -1.5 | 5.41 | 6.18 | 5.75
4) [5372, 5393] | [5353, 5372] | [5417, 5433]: 0.6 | 6.51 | 6.67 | 6.56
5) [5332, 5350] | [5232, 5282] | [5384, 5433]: -1.2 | 5.45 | 6.27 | 5.91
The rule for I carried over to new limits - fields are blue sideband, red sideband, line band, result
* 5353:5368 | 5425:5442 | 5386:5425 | 2.3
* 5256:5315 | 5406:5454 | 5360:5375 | -0.4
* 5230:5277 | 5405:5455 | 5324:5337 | 0.4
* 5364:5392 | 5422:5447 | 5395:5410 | 1.5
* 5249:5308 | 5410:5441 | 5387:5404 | 1.4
